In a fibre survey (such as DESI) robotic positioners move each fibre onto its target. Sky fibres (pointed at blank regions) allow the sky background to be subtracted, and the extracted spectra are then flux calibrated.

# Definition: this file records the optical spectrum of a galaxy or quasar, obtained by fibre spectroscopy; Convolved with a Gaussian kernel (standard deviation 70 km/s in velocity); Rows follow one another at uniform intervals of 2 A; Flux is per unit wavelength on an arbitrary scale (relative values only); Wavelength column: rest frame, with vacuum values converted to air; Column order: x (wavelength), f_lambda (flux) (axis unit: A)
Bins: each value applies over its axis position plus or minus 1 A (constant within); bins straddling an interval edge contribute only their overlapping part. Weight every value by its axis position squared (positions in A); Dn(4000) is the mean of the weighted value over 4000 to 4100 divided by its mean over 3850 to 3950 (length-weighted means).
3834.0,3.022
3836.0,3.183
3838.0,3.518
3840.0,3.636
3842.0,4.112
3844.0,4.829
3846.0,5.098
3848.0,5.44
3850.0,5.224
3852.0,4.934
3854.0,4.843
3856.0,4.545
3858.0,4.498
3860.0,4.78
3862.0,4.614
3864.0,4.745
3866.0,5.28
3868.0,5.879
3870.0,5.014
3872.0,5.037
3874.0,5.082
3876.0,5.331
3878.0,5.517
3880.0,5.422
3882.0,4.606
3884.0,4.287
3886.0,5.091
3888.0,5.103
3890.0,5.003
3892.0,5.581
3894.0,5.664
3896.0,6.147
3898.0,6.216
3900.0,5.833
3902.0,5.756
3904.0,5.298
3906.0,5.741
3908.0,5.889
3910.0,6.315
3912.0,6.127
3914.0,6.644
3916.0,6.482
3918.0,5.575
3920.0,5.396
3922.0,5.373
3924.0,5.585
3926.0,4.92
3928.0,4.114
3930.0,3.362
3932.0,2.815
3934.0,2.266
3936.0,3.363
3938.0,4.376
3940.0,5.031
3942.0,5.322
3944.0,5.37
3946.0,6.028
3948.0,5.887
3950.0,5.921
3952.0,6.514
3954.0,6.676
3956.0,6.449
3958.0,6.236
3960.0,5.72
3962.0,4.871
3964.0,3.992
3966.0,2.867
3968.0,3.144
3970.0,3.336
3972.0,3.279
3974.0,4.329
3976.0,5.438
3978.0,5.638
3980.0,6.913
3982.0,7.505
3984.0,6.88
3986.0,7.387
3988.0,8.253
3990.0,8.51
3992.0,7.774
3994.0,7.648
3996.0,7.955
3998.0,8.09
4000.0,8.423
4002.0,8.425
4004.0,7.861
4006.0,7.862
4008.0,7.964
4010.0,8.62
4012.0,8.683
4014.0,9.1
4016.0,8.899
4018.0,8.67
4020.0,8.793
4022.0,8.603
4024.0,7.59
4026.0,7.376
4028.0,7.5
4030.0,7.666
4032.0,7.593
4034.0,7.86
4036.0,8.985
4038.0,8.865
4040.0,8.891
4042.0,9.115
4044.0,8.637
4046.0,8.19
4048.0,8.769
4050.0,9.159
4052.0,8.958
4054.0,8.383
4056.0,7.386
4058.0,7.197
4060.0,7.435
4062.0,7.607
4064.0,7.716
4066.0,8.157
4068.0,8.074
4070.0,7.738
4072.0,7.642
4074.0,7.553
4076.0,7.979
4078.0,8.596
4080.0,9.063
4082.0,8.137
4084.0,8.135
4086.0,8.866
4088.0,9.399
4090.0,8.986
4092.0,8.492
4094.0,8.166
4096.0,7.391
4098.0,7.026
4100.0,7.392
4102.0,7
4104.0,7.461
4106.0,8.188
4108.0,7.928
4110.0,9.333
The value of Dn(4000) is 1.72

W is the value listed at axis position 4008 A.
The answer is 7.964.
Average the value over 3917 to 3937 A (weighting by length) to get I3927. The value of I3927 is 4.28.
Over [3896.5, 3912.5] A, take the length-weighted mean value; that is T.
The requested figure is 5.9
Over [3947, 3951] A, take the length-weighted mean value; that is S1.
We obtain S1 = 5.9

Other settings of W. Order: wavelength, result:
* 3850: 5.224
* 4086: 8.866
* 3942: 5.322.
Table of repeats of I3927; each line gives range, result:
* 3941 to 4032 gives 6.81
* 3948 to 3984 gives 5.29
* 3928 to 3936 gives 3.05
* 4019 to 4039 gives 8.08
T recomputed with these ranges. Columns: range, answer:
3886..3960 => 5.4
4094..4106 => 7.41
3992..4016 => 8.25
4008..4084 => 8.24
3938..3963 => 5.78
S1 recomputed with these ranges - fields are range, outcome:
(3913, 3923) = 5.89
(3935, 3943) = 4.52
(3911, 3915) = 6.39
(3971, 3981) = 5.12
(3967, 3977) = 3.91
